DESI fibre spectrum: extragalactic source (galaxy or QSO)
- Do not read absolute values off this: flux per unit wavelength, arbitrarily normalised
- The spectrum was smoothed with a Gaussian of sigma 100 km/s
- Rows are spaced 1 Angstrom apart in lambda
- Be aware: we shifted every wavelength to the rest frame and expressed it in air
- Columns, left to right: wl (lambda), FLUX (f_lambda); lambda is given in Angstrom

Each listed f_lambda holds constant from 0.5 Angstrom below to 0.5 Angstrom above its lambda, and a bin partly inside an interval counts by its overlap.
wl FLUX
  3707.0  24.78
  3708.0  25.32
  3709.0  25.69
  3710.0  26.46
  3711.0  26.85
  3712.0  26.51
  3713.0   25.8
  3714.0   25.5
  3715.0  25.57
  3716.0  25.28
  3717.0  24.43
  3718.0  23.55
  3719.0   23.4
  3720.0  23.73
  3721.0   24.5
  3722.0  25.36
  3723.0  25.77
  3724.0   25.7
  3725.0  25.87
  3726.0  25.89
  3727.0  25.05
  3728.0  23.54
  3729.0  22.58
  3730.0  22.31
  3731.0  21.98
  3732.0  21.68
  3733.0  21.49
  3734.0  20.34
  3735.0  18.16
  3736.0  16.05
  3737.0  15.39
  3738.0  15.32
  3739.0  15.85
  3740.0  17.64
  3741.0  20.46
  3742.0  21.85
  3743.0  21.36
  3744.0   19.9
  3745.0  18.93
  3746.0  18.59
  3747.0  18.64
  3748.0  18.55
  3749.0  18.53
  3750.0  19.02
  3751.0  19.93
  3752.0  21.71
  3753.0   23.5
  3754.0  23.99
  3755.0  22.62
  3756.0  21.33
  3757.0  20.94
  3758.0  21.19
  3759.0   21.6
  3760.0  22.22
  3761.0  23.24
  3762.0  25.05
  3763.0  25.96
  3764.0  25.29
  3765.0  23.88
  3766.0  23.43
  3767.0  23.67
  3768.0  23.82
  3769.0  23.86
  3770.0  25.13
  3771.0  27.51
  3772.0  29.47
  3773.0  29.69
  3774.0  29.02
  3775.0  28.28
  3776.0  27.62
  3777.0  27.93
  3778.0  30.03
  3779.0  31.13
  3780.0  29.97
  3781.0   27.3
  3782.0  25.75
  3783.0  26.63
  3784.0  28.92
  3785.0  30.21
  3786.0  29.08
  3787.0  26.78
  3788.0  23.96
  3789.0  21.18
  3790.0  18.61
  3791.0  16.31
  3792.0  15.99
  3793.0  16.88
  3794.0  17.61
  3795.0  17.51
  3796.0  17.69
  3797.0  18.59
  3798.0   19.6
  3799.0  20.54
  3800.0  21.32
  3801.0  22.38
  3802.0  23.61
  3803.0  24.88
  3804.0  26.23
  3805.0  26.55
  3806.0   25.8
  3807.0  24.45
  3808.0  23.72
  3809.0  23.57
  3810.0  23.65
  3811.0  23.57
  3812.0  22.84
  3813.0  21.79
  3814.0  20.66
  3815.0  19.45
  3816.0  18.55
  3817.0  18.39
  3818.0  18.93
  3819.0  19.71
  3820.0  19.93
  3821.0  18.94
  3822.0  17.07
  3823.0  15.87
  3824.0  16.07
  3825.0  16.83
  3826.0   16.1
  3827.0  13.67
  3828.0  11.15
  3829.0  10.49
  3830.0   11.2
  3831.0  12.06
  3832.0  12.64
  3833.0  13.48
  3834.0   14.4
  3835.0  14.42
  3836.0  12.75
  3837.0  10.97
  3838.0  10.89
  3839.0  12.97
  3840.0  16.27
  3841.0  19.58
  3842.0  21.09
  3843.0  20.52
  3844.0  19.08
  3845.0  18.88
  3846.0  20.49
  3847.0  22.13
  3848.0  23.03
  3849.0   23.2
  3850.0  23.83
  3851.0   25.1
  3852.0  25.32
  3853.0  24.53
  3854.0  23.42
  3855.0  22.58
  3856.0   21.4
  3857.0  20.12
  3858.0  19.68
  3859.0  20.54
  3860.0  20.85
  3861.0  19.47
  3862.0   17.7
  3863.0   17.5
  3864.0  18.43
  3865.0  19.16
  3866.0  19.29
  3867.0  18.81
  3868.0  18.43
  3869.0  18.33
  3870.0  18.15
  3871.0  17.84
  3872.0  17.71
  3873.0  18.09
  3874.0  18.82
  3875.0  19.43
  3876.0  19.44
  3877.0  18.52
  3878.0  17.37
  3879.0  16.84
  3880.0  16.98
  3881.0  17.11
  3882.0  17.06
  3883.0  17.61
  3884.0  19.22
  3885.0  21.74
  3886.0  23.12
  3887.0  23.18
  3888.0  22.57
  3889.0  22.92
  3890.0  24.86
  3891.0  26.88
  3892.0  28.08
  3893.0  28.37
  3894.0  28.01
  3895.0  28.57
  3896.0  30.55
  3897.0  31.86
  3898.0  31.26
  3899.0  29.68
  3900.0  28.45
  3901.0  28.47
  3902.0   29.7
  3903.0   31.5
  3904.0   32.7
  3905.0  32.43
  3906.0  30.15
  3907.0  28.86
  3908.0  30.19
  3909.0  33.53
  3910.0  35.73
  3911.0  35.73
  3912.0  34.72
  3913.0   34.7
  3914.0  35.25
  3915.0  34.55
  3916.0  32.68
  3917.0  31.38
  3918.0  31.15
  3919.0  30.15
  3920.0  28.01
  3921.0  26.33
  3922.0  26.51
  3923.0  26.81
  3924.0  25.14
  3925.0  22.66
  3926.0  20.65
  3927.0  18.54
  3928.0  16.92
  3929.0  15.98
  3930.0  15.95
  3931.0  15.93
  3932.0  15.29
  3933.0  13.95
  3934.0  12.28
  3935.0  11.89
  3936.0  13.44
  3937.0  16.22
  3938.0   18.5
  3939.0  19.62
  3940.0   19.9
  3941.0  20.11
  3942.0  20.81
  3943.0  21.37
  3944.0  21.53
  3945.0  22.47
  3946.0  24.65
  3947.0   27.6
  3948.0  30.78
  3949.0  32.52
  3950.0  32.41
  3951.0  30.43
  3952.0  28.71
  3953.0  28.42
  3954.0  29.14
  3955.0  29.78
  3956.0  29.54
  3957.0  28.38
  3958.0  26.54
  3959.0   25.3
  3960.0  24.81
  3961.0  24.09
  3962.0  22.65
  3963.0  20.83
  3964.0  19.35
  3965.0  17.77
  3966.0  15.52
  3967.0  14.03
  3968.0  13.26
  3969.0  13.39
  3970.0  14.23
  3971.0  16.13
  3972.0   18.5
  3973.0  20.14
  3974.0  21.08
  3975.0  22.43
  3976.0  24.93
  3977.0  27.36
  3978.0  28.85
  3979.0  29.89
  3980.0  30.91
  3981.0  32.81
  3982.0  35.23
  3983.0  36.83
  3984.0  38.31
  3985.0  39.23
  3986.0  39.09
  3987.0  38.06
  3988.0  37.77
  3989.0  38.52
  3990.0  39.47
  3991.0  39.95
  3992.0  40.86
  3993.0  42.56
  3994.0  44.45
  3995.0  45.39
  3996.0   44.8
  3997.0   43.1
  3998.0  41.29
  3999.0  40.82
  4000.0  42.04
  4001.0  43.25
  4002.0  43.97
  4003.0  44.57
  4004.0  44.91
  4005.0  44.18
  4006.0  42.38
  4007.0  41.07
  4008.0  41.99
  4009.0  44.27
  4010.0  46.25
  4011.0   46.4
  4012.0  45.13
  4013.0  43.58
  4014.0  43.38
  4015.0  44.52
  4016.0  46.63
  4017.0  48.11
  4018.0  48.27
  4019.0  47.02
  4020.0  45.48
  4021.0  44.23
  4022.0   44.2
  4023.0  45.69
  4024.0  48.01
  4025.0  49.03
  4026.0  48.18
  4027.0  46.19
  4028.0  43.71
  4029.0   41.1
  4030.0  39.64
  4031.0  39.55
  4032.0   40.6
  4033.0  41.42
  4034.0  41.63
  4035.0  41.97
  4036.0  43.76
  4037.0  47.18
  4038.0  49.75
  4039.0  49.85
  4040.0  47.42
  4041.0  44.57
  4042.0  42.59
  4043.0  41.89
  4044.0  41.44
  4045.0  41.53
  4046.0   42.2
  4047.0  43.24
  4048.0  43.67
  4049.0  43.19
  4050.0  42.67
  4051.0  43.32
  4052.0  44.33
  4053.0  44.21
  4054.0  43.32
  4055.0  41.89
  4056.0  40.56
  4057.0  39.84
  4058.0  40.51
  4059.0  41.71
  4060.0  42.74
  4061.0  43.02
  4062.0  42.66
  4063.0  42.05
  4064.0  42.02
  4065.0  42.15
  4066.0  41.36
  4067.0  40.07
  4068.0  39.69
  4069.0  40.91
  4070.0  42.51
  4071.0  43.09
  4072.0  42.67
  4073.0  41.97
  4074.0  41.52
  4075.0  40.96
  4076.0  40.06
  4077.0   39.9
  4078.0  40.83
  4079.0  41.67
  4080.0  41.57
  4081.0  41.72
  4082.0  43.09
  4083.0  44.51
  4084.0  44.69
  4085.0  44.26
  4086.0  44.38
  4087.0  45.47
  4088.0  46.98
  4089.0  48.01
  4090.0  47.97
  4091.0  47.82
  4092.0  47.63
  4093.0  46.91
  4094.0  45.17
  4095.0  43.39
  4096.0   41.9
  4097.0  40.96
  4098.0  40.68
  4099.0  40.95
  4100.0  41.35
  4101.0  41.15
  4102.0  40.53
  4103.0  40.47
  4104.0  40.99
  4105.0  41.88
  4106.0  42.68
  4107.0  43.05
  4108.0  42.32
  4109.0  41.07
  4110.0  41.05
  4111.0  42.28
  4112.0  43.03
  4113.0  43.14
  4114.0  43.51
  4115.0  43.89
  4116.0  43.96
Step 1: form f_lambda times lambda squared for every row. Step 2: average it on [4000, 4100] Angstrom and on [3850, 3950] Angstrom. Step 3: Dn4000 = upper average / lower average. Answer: 1.99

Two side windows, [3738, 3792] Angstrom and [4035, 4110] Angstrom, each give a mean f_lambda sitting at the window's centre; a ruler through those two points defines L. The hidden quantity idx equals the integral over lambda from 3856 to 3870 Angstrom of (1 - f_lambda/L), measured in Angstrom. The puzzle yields 5.0 Angstrom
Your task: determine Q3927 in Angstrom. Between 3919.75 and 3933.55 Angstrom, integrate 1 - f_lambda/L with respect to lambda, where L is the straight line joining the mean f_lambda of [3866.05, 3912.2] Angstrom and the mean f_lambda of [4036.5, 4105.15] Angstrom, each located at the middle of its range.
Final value 3.84 Angstrom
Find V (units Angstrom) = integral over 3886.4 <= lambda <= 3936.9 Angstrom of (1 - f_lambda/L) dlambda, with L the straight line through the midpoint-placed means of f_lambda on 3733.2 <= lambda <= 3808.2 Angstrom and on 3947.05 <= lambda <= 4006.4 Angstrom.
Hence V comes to 3.8 Angstrom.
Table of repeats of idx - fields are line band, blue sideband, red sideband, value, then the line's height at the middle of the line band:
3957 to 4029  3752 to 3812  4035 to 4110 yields 4.0 Angstrom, 37.8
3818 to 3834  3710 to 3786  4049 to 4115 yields 7.4 Angstrom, 28.1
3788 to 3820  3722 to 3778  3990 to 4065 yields 6.8 Angstrom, 26.7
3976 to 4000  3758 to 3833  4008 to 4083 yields 0.4 Angstrom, 38.4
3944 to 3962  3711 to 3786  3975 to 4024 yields 4.8 Angstrom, 37.7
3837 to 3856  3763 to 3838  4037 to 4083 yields 3.6 Angstrom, 25.2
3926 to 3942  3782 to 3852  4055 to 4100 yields 7.2 Angstrom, 30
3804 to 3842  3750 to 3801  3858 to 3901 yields 8.6 Angstrom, 22.8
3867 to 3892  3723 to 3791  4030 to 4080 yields 9.1 Angstrom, 31.2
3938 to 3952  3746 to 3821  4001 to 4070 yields 4.4 Angstrom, 36.3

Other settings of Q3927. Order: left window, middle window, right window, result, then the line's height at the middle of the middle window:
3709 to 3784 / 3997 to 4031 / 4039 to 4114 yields -4.6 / 39.1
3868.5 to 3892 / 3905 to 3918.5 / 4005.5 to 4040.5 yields -4.0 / 25.4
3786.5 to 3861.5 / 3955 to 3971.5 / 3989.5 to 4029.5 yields 7.5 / 38.1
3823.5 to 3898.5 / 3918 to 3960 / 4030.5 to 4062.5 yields 9.2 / 29.5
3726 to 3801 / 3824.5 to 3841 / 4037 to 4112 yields 8.4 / 27.1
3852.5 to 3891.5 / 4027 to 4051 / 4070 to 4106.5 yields -3.5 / 37.8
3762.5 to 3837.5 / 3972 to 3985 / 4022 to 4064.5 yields 3.0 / 37.6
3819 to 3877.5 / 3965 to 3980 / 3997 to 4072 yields 6.4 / 35.1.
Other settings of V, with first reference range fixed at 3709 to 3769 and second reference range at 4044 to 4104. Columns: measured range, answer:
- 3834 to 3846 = 5.2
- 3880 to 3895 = 4.1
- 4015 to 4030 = -2.4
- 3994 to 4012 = -2.5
